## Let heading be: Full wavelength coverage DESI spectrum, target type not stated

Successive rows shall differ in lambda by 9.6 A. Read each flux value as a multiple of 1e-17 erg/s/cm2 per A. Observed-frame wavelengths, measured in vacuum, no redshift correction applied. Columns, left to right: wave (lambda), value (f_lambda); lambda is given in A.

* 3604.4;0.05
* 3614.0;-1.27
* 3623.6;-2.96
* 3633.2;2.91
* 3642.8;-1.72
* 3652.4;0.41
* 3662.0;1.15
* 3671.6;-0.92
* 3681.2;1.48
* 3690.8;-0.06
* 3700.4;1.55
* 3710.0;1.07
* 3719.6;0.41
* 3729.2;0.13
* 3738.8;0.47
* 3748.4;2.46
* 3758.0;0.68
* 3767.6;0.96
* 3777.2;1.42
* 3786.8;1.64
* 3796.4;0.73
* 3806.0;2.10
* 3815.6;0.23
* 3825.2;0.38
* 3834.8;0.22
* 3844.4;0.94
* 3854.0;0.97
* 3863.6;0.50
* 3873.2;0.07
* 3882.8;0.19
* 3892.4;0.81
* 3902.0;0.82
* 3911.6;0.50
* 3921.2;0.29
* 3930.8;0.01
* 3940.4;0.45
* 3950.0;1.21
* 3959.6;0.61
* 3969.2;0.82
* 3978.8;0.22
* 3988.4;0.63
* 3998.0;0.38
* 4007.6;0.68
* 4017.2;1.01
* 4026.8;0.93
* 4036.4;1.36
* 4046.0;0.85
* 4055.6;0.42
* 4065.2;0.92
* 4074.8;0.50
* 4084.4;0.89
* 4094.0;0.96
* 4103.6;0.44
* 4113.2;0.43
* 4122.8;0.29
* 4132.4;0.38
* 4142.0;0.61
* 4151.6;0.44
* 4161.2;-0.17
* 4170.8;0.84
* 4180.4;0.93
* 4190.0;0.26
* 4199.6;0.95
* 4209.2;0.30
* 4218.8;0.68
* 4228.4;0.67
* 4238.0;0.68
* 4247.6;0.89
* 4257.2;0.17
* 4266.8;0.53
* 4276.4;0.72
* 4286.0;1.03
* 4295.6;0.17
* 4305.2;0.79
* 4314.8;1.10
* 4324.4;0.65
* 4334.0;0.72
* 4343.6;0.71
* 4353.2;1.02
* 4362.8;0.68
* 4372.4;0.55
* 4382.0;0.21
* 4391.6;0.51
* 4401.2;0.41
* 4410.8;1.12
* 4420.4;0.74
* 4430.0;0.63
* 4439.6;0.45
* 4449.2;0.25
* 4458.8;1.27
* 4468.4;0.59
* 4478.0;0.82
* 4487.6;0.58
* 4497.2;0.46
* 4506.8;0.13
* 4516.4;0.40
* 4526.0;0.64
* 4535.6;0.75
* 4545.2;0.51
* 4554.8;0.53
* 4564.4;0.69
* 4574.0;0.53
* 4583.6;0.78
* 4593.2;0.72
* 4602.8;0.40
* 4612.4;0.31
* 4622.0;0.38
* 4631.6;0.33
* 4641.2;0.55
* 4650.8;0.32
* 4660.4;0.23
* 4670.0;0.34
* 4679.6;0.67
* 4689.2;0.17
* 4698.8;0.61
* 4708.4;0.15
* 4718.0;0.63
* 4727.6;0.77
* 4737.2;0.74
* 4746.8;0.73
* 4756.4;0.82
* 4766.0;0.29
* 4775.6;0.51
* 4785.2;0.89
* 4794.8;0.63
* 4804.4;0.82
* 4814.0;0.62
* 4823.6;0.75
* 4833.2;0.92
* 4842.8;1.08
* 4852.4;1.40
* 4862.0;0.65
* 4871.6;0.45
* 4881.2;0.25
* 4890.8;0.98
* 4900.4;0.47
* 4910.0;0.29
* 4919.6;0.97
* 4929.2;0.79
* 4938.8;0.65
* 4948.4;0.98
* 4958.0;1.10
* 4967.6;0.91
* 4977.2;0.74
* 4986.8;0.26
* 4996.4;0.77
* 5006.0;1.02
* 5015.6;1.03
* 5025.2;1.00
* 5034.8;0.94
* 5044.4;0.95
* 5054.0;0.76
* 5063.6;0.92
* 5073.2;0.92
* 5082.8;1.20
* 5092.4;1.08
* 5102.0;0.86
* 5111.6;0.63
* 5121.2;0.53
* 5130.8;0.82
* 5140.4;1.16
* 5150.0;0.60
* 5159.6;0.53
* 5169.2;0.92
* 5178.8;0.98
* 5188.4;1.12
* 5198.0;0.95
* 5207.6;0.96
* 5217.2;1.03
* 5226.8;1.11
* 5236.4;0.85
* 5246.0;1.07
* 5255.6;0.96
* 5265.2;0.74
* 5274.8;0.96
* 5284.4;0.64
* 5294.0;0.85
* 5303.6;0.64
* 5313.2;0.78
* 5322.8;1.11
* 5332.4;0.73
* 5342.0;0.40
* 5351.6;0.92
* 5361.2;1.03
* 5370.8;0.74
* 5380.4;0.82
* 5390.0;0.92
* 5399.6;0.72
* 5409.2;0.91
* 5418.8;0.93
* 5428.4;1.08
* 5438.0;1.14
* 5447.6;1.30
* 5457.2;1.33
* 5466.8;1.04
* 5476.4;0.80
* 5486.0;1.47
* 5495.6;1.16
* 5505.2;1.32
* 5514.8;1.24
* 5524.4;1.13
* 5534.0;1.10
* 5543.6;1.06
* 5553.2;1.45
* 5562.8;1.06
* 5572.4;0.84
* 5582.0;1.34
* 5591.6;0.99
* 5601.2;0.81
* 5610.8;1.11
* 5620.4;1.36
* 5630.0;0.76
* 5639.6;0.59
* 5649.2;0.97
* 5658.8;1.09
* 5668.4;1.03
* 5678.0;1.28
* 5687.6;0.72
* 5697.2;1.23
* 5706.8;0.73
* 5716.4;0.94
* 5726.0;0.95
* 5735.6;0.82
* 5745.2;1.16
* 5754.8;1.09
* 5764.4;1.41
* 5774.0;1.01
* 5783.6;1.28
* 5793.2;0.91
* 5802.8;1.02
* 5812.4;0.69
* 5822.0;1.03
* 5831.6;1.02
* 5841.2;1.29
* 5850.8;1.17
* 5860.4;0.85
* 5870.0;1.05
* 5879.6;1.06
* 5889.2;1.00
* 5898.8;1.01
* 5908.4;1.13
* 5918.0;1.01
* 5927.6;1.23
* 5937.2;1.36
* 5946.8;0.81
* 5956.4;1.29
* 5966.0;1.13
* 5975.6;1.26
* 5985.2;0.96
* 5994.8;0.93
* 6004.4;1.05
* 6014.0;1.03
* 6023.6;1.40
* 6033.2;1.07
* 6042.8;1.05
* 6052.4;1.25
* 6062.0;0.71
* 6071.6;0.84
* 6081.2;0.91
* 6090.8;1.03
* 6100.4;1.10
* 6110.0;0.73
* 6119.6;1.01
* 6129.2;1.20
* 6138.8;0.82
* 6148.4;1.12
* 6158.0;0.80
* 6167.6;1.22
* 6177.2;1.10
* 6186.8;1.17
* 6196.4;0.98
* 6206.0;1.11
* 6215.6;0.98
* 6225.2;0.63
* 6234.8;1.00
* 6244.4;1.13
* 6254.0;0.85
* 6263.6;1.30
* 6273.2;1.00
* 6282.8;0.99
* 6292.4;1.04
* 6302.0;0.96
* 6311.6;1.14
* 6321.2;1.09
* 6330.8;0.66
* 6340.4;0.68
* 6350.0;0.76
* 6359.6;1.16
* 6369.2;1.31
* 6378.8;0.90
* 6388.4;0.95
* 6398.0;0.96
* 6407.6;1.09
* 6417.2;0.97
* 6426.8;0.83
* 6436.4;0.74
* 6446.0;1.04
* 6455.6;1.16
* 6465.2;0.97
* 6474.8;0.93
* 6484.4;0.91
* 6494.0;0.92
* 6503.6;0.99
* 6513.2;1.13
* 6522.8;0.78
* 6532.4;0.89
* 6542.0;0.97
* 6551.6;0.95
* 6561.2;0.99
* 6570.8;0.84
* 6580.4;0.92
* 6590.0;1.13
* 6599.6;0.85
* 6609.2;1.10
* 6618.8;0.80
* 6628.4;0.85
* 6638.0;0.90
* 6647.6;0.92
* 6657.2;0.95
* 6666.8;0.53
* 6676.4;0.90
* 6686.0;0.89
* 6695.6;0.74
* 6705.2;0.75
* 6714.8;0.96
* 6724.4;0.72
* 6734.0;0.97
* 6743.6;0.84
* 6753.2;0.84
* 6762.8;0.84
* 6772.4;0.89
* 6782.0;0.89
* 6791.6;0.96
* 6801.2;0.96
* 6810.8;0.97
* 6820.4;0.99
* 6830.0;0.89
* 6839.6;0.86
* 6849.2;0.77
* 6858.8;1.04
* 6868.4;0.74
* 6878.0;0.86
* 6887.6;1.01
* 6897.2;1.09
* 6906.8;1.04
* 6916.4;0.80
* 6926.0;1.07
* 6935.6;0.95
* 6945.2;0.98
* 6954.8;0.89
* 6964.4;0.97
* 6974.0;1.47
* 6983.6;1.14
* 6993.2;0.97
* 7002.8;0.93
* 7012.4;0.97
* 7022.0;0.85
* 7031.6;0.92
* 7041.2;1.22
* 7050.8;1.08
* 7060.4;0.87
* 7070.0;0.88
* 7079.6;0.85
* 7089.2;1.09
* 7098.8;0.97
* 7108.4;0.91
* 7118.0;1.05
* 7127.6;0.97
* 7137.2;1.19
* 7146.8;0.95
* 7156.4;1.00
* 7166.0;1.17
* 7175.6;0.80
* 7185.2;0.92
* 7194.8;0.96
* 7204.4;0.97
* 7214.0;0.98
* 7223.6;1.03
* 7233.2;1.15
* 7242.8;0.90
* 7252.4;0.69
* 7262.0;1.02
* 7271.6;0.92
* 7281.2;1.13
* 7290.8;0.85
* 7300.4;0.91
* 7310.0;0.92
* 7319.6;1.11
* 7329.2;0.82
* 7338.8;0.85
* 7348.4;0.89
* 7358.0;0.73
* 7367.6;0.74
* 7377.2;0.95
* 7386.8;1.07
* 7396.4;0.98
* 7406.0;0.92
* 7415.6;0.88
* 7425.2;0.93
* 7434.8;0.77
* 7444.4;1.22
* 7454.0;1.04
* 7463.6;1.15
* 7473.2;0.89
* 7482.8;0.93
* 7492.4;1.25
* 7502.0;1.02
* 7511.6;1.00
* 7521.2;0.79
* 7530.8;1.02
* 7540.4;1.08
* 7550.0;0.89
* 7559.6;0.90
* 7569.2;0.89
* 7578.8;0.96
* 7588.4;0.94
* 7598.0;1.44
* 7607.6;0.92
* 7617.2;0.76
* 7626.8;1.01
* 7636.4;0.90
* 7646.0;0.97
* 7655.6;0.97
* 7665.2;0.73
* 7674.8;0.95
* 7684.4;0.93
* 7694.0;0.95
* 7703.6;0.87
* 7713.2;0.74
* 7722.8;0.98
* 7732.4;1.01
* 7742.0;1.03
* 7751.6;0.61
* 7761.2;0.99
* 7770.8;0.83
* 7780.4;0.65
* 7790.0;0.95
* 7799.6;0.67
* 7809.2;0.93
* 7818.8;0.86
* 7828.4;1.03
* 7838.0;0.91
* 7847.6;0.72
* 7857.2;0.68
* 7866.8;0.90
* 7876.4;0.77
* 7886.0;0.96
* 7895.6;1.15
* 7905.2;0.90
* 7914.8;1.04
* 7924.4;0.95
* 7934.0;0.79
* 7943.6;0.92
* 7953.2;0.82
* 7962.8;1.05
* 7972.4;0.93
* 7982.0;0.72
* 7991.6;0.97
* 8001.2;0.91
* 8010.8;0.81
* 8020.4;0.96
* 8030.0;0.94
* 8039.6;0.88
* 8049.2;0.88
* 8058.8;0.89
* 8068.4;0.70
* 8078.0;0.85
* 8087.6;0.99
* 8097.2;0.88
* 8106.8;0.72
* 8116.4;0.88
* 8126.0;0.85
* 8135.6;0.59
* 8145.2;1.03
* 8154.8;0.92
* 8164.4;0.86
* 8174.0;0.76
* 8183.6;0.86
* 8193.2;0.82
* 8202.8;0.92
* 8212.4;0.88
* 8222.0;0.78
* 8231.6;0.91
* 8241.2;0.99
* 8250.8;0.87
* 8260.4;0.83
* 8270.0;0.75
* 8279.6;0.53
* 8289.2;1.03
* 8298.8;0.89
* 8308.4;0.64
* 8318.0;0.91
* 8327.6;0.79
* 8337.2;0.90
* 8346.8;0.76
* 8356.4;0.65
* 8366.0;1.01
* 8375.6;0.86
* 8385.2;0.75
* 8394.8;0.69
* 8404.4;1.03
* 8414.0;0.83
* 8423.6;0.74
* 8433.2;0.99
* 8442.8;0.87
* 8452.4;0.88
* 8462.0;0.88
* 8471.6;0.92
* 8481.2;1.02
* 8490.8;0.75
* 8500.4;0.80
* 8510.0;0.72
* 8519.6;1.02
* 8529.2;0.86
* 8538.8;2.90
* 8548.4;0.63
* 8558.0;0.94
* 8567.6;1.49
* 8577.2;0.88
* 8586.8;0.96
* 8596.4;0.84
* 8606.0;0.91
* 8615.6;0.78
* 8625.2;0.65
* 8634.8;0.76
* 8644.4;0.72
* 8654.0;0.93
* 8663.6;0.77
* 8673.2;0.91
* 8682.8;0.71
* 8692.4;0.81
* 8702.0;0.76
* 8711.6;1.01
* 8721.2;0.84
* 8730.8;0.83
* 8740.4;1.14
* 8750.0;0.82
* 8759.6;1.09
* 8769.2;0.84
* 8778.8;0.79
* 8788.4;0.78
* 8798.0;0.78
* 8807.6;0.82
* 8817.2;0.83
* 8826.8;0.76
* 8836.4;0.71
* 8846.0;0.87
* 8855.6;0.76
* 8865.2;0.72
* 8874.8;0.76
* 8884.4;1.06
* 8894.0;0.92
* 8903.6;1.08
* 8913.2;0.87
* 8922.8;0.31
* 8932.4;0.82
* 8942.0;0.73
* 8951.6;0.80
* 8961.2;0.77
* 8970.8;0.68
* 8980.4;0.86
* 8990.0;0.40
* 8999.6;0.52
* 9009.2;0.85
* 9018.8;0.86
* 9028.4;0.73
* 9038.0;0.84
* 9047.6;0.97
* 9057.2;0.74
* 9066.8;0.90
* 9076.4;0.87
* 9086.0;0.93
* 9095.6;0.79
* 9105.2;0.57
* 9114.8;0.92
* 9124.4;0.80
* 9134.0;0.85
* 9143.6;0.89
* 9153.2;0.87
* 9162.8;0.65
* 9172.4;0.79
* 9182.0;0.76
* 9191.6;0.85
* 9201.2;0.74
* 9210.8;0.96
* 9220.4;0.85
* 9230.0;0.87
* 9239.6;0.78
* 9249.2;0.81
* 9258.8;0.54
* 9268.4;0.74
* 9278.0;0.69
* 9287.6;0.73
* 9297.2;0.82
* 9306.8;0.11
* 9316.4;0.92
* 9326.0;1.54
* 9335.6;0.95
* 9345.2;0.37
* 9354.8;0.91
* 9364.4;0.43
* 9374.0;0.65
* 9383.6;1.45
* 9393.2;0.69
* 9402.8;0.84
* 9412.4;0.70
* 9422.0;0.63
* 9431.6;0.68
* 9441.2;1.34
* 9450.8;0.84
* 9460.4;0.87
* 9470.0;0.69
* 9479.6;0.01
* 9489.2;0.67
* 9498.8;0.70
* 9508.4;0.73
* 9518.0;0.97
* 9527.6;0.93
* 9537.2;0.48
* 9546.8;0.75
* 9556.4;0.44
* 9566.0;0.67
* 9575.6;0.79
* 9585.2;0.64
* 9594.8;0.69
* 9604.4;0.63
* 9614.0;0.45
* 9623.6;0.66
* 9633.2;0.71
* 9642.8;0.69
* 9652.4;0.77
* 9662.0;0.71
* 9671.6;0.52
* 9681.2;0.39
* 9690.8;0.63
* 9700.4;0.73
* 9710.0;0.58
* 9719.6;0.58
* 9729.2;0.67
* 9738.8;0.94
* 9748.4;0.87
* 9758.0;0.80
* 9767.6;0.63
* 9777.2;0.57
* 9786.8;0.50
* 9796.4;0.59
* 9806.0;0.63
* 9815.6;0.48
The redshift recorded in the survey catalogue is 0.301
